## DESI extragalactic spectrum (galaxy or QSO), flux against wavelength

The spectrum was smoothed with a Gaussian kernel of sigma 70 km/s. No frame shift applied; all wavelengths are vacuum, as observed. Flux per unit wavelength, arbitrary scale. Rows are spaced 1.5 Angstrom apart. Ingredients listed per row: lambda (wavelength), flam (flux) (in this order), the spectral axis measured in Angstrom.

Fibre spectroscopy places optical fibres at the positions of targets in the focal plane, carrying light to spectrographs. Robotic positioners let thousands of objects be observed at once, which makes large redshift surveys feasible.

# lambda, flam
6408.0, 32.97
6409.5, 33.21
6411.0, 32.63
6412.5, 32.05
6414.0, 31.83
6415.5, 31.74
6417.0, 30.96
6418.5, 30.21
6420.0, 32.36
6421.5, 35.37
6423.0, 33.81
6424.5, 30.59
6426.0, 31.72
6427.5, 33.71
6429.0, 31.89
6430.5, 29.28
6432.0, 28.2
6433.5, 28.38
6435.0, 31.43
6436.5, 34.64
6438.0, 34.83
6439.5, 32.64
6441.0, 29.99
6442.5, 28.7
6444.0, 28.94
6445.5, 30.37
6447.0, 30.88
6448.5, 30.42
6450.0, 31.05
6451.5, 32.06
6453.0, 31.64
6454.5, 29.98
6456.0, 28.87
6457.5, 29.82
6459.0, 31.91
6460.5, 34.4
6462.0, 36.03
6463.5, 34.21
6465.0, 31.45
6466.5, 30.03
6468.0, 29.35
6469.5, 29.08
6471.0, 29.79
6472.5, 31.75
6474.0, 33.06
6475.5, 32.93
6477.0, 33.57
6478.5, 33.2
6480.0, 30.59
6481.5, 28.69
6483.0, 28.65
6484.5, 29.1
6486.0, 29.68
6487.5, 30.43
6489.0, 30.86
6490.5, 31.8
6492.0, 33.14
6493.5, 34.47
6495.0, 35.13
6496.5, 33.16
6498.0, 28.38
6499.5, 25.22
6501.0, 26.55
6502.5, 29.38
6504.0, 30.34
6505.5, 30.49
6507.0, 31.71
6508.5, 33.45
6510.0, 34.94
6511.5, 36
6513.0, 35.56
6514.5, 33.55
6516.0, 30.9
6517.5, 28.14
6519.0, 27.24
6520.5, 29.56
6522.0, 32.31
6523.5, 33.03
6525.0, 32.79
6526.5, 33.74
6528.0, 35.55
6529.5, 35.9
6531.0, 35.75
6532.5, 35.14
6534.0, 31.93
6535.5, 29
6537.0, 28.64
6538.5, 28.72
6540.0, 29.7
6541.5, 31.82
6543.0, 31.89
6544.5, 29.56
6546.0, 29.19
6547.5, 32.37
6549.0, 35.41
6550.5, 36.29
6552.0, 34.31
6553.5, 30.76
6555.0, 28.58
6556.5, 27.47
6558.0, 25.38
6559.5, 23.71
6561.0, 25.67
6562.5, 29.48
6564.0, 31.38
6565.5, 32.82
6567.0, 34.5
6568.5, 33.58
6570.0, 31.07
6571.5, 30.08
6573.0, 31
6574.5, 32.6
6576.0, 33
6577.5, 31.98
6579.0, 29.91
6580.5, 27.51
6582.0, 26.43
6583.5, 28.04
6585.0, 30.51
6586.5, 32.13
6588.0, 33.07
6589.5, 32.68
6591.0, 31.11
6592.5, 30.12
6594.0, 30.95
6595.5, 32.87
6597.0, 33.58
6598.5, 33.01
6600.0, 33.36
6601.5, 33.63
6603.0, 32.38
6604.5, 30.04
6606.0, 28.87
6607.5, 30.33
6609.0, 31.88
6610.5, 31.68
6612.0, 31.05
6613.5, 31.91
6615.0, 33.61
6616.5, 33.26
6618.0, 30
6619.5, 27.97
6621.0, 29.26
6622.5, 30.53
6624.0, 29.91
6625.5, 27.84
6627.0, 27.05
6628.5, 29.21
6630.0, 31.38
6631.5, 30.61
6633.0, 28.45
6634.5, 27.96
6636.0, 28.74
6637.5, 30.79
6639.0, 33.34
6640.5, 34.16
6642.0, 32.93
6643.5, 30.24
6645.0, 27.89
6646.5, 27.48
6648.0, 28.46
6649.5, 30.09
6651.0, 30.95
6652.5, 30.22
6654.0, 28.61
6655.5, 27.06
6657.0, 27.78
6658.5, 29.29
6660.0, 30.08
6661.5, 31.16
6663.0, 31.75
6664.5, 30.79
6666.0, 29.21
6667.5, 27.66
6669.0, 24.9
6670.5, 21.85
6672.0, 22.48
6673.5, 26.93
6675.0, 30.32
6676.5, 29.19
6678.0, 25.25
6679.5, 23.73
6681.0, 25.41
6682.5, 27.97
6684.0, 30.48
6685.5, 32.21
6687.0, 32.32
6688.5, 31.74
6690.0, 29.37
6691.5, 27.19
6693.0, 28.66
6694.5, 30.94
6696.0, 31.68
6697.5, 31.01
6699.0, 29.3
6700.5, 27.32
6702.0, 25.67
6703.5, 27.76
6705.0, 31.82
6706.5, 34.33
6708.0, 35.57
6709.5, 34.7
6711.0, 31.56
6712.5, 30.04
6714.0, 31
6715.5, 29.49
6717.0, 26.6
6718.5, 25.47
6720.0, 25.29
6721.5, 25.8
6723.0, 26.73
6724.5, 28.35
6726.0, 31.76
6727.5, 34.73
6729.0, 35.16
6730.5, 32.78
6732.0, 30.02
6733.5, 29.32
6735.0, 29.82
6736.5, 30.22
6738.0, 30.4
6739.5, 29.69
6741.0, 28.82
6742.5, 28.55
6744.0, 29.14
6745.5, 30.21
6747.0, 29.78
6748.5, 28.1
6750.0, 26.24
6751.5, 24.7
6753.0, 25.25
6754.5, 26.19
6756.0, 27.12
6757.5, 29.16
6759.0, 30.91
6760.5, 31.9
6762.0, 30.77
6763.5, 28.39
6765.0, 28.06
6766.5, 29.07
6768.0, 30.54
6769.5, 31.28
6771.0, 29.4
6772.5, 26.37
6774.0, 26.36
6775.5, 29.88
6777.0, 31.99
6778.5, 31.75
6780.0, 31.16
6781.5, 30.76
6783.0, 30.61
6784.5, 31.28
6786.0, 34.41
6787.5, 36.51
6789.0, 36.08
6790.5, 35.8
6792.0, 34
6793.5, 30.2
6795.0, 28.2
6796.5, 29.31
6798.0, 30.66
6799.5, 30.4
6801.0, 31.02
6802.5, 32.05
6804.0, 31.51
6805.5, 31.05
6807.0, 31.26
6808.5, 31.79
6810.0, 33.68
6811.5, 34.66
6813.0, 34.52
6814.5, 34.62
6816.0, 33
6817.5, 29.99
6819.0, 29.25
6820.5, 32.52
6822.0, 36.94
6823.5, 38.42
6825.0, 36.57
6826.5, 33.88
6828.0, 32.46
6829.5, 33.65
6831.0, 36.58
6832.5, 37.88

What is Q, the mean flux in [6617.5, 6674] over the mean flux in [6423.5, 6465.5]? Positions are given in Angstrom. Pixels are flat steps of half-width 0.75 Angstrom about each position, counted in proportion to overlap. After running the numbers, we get 0.9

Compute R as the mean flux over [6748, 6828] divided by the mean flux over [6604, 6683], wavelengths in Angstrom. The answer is 1.07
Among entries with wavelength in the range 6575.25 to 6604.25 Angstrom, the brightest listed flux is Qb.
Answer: 33.63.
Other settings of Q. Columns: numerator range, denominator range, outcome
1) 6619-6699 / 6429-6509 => 0.94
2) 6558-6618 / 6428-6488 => 1.00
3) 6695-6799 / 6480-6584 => 0.97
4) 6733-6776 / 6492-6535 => 0.90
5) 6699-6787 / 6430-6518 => 0.95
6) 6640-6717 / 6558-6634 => 0.96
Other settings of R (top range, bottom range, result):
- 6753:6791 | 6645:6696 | 1.07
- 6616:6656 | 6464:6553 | 0.94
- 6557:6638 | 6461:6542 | 0.97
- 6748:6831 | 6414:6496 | 0.99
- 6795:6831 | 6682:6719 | 1.08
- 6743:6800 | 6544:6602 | 0.97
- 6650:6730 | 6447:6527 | 0.93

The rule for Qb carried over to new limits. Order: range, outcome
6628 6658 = 34.16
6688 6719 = 35.57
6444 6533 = 36.03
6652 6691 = 32.32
